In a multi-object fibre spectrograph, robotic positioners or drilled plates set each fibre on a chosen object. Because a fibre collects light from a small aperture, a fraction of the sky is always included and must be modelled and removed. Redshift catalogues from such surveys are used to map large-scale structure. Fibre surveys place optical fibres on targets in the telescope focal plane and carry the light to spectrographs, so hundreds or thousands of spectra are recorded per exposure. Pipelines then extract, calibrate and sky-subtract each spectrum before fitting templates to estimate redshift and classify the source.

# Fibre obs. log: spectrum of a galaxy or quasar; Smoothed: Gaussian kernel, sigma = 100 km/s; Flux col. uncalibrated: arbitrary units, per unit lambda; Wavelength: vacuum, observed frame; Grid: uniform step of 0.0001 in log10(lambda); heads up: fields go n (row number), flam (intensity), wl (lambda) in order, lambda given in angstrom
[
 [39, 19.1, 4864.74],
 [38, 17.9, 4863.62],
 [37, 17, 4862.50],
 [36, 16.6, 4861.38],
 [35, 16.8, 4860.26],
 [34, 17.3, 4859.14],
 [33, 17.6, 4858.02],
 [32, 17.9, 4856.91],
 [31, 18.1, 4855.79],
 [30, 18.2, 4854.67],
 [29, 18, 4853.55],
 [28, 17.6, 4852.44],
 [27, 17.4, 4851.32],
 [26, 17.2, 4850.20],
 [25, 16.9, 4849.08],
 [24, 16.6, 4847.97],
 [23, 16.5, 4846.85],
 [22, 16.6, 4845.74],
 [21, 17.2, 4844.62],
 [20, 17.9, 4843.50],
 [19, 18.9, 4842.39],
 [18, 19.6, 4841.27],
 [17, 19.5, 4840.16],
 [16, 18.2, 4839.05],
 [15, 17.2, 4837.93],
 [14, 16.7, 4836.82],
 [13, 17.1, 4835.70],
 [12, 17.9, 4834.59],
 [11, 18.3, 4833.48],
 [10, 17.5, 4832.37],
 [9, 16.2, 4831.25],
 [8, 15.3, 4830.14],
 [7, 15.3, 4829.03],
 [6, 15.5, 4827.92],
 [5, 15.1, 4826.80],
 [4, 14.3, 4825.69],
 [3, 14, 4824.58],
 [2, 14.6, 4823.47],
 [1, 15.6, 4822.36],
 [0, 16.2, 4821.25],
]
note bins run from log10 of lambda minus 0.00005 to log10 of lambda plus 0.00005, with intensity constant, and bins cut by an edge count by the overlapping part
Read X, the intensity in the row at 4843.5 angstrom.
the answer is 17.9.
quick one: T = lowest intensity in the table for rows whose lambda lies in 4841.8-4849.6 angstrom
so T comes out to 16.5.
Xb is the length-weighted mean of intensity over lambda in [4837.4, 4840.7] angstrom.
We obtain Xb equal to 18.3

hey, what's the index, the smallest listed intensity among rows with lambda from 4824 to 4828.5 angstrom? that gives 14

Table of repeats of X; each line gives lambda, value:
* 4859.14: 17.3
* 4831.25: 16.2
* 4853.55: 18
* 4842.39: 18.9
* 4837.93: 17.2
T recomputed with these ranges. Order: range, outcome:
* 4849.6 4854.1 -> 17.2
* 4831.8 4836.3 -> 17.1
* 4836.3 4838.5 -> 16.7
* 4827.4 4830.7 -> 15.3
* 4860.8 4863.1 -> 16.6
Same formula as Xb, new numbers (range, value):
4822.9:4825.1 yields 14.3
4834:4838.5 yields 17.2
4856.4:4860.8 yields 17.4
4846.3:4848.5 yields 16.5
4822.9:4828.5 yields 14.7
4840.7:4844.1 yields 18.8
